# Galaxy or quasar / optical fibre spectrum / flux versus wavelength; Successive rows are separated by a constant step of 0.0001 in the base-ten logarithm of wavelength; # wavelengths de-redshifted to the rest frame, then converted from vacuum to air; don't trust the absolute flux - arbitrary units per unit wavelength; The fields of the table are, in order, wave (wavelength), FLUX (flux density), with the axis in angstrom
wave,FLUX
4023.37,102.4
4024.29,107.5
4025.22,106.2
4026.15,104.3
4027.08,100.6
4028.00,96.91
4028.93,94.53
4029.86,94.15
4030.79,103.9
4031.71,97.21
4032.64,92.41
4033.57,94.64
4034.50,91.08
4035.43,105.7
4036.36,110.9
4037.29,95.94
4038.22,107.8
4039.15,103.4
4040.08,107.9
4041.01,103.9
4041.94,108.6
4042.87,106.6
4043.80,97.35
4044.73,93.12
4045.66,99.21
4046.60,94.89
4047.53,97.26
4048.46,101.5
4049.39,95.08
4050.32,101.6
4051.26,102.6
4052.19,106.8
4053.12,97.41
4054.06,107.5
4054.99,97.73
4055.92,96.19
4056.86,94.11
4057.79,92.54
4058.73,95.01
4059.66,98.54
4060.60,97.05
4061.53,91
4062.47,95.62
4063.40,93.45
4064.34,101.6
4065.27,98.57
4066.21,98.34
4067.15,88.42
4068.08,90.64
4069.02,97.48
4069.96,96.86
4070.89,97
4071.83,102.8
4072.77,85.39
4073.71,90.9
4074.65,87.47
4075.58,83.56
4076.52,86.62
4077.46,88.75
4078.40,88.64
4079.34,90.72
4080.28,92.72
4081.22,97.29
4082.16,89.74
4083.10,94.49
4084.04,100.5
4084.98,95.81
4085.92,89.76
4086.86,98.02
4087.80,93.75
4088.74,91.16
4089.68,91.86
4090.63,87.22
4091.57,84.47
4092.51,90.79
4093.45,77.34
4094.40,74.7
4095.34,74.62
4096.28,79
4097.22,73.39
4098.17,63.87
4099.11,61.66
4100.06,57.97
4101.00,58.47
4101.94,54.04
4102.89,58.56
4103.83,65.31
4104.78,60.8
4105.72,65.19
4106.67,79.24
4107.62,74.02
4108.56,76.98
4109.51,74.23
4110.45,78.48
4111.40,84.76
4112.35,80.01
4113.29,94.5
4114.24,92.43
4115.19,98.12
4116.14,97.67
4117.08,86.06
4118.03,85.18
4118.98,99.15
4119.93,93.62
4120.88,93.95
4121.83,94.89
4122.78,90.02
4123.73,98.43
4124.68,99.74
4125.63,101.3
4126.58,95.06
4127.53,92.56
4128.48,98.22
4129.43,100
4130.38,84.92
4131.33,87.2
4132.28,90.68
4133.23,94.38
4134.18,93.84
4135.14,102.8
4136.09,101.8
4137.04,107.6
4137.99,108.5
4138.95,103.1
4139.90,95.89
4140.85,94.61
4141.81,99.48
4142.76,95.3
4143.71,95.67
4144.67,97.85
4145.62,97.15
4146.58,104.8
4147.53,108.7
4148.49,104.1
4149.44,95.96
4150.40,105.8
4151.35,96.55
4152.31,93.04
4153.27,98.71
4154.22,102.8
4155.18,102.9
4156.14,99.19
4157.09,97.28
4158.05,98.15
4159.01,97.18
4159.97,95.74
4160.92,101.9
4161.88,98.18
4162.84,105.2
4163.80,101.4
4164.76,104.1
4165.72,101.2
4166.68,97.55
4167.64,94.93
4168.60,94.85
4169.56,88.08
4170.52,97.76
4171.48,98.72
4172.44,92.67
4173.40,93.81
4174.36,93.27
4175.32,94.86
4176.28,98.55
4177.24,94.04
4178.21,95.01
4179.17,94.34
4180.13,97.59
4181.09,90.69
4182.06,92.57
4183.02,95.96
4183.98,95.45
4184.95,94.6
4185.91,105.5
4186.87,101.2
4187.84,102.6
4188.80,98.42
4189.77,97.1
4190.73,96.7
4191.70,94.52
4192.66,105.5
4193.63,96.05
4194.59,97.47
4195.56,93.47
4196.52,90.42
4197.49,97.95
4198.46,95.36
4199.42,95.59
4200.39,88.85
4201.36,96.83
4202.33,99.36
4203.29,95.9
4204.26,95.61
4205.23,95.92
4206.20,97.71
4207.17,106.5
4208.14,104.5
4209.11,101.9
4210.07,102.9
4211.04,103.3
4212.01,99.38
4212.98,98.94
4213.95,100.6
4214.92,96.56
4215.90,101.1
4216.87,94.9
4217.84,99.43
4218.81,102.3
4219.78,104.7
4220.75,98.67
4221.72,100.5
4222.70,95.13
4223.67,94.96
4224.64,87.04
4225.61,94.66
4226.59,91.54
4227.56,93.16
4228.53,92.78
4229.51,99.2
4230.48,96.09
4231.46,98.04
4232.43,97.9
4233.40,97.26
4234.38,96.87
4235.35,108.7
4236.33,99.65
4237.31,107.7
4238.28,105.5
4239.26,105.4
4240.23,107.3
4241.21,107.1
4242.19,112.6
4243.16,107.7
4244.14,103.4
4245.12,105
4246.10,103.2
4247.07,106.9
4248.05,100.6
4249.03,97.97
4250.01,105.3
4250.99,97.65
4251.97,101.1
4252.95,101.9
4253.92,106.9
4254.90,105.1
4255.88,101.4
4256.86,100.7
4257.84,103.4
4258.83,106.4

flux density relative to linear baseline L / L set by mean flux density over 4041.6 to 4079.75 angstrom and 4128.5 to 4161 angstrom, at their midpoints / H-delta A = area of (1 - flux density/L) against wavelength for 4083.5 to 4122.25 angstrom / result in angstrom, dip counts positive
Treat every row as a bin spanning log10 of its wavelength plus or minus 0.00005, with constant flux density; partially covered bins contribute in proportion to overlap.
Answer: 6.4 angstrom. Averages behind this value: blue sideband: 95.9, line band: 81.3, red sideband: 98.6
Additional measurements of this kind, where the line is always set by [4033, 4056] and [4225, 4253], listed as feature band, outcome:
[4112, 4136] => 1.7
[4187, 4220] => 0.9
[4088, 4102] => 3.5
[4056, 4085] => 2.1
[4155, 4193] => 1.4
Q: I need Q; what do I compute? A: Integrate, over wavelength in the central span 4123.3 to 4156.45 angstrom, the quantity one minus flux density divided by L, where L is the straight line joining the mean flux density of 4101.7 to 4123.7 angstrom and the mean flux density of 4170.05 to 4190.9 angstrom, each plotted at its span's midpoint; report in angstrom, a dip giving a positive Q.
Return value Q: -4.0 angstrom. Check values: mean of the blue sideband 82.2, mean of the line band 98.5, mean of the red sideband 96.4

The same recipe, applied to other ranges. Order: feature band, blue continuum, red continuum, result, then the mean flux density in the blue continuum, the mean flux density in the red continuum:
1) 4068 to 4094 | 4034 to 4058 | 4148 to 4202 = 2.2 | 101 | 97.3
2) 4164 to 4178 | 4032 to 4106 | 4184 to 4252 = 0.1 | 90.8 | 99.5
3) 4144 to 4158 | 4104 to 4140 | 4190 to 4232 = -1.1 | 90.7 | 97.5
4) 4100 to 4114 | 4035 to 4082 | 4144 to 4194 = 3.7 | 97.1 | 98.1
